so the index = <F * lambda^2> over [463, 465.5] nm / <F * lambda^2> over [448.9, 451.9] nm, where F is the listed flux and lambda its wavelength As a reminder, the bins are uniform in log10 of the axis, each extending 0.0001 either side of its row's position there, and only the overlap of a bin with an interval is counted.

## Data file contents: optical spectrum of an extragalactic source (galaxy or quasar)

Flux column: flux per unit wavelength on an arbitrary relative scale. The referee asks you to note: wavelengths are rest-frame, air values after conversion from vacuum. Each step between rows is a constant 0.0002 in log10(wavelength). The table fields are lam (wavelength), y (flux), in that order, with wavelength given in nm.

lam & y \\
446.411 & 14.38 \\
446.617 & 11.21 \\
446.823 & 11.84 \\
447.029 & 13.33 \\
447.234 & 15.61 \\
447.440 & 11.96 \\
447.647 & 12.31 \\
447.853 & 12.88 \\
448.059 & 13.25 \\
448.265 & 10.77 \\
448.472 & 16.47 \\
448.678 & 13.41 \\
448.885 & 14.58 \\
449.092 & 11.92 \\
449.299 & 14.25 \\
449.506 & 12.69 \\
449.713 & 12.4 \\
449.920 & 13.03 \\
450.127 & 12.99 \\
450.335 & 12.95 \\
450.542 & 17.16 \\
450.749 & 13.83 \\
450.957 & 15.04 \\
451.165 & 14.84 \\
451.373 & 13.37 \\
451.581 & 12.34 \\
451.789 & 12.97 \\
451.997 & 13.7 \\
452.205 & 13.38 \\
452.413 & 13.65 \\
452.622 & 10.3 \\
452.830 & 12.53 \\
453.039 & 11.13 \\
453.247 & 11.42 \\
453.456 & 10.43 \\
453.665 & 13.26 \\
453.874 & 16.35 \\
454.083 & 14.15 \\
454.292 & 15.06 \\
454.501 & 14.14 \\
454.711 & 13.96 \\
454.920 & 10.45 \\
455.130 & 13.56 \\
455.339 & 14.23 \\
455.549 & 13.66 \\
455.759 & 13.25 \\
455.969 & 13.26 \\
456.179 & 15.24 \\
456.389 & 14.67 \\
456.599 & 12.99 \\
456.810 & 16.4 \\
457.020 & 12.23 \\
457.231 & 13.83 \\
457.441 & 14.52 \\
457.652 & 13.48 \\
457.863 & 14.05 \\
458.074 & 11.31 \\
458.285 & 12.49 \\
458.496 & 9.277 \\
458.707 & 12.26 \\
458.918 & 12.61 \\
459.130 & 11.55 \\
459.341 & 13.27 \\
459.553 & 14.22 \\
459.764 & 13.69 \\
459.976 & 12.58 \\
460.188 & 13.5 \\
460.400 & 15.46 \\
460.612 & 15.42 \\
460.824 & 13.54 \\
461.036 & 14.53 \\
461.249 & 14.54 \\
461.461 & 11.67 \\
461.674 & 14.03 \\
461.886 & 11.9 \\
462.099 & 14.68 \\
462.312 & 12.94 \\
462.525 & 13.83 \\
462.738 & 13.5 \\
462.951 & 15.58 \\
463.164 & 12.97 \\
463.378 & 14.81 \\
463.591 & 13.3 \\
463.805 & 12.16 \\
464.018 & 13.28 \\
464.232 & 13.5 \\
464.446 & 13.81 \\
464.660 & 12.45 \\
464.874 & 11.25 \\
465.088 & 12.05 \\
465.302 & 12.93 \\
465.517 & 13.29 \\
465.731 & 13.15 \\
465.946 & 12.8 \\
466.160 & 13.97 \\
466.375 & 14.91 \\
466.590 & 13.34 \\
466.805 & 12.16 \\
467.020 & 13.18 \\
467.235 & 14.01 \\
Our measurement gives 1.0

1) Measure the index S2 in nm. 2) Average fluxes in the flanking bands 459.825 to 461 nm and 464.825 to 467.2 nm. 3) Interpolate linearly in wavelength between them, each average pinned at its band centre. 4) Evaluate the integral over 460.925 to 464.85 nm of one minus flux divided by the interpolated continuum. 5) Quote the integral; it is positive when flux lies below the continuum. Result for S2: 0.05 nm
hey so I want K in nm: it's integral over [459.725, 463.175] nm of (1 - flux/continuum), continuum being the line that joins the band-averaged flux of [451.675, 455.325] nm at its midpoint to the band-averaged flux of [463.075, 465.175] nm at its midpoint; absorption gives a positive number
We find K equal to -0.22 nm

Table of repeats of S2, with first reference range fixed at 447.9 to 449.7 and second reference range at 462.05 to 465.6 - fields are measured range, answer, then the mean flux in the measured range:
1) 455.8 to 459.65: 0.03 nm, 13.2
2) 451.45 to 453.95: 0.14 nm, 12.6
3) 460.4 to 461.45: -0.08 nm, 14.4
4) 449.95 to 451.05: -0.08 nm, 14.3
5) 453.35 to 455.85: -0.04 nm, 13.5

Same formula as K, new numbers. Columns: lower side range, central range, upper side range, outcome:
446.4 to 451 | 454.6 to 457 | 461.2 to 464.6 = -0.05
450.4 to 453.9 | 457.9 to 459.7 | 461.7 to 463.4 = 0.17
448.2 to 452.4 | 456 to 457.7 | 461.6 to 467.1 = -0.09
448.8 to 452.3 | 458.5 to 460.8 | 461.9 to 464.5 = 0.06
